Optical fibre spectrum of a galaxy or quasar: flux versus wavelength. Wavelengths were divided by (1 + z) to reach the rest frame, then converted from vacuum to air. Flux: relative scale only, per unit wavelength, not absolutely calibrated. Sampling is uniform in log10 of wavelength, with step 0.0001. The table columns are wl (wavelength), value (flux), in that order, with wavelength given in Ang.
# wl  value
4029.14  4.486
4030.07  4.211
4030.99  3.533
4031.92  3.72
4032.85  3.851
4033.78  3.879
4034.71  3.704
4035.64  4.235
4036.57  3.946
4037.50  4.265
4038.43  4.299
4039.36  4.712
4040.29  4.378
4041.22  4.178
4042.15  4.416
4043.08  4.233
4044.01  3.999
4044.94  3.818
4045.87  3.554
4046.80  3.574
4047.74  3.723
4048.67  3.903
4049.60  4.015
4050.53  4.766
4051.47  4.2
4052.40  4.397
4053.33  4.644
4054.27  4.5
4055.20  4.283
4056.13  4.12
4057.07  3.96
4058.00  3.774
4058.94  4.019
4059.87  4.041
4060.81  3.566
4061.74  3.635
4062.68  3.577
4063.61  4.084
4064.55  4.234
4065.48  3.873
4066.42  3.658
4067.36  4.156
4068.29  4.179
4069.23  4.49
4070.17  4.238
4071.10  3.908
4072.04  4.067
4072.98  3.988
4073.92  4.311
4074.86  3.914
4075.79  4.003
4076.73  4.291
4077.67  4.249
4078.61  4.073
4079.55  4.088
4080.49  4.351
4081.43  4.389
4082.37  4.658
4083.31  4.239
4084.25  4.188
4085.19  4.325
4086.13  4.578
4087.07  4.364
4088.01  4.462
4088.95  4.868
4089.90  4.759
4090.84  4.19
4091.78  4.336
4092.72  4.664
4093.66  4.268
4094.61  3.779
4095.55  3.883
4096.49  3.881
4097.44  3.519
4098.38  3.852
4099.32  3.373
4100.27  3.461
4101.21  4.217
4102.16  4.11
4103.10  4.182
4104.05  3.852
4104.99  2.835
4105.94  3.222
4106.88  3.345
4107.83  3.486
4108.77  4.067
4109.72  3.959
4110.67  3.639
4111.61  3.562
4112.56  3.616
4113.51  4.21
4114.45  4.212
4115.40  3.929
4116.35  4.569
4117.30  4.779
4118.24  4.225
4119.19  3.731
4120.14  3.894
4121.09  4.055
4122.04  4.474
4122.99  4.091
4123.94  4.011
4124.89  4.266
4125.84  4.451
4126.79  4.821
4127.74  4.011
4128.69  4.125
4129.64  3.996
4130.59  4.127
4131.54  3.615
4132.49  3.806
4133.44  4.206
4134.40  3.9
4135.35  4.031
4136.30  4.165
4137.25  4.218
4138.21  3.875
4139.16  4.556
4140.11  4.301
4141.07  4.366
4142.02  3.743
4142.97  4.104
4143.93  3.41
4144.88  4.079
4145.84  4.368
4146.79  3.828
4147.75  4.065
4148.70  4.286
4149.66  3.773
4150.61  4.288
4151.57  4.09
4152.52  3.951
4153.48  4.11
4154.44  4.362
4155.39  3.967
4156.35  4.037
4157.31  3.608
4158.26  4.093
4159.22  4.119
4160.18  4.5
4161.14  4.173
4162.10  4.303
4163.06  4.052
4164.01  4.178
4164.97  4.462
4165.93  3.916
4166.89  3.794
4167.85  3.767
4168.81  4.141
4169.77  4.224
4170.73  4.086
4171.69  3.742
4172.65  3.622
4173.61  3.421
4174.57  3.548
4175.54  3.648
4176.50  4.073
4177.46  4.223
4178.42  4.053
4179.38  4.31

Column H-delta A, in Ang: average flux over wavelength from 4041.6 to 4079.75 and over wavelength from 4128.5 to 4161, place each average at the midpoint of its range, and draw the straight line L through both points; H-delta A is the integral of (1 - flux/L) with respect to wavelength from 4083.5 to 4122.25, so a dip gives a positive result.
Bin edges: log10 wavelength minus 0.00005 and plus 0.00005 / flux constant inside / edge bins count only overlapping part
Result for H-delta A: 0.4 Ang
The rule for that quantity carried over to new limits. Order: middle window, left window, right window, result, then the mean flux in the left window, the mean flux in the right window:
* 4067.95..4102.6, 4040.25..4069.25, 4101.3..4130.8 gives -1.3 Ang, 4.05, 4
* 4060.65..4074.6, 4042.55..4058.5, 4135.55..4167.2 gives 0.3 Ang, 4.09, 4.1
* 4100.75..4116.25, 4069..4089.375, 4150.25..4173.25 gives 1.5 Ang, 4.27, 4.06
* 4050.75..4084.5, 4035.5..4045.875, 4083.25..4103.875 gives 0.4 Ang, 4.2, 4.15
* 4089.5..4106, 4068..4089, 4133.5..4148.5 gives 1.1 Ang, 4.26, 4.07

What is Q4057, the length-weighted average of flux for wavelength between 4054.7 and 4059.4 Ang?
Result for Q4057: 4.04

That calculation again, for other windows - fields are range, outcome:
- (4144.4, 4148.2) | 4.08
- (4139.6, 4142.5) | 4.15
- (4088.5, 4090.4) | 4.79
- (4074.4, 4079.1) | 4.11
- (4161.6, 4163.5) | 4.17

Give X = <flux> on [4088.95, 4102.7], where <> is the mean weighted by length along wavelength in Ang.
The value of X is 4.05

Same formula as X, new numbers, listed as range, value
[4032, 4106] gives 4.09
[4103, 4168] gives 4.03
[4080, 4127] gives 4.08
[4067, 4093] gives 4.3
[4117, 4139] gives 4.13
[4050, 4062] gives 4.15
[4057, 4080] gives 4.02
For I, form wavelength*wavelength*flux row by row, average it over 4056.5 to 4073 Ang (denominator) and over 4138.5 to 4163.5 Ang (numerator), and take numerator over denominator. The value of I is 1.08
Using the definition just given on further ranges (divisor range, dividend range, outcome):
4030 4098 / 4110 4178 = 1.02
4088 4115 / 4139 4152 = 1.06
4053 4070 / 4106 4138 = 1.03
